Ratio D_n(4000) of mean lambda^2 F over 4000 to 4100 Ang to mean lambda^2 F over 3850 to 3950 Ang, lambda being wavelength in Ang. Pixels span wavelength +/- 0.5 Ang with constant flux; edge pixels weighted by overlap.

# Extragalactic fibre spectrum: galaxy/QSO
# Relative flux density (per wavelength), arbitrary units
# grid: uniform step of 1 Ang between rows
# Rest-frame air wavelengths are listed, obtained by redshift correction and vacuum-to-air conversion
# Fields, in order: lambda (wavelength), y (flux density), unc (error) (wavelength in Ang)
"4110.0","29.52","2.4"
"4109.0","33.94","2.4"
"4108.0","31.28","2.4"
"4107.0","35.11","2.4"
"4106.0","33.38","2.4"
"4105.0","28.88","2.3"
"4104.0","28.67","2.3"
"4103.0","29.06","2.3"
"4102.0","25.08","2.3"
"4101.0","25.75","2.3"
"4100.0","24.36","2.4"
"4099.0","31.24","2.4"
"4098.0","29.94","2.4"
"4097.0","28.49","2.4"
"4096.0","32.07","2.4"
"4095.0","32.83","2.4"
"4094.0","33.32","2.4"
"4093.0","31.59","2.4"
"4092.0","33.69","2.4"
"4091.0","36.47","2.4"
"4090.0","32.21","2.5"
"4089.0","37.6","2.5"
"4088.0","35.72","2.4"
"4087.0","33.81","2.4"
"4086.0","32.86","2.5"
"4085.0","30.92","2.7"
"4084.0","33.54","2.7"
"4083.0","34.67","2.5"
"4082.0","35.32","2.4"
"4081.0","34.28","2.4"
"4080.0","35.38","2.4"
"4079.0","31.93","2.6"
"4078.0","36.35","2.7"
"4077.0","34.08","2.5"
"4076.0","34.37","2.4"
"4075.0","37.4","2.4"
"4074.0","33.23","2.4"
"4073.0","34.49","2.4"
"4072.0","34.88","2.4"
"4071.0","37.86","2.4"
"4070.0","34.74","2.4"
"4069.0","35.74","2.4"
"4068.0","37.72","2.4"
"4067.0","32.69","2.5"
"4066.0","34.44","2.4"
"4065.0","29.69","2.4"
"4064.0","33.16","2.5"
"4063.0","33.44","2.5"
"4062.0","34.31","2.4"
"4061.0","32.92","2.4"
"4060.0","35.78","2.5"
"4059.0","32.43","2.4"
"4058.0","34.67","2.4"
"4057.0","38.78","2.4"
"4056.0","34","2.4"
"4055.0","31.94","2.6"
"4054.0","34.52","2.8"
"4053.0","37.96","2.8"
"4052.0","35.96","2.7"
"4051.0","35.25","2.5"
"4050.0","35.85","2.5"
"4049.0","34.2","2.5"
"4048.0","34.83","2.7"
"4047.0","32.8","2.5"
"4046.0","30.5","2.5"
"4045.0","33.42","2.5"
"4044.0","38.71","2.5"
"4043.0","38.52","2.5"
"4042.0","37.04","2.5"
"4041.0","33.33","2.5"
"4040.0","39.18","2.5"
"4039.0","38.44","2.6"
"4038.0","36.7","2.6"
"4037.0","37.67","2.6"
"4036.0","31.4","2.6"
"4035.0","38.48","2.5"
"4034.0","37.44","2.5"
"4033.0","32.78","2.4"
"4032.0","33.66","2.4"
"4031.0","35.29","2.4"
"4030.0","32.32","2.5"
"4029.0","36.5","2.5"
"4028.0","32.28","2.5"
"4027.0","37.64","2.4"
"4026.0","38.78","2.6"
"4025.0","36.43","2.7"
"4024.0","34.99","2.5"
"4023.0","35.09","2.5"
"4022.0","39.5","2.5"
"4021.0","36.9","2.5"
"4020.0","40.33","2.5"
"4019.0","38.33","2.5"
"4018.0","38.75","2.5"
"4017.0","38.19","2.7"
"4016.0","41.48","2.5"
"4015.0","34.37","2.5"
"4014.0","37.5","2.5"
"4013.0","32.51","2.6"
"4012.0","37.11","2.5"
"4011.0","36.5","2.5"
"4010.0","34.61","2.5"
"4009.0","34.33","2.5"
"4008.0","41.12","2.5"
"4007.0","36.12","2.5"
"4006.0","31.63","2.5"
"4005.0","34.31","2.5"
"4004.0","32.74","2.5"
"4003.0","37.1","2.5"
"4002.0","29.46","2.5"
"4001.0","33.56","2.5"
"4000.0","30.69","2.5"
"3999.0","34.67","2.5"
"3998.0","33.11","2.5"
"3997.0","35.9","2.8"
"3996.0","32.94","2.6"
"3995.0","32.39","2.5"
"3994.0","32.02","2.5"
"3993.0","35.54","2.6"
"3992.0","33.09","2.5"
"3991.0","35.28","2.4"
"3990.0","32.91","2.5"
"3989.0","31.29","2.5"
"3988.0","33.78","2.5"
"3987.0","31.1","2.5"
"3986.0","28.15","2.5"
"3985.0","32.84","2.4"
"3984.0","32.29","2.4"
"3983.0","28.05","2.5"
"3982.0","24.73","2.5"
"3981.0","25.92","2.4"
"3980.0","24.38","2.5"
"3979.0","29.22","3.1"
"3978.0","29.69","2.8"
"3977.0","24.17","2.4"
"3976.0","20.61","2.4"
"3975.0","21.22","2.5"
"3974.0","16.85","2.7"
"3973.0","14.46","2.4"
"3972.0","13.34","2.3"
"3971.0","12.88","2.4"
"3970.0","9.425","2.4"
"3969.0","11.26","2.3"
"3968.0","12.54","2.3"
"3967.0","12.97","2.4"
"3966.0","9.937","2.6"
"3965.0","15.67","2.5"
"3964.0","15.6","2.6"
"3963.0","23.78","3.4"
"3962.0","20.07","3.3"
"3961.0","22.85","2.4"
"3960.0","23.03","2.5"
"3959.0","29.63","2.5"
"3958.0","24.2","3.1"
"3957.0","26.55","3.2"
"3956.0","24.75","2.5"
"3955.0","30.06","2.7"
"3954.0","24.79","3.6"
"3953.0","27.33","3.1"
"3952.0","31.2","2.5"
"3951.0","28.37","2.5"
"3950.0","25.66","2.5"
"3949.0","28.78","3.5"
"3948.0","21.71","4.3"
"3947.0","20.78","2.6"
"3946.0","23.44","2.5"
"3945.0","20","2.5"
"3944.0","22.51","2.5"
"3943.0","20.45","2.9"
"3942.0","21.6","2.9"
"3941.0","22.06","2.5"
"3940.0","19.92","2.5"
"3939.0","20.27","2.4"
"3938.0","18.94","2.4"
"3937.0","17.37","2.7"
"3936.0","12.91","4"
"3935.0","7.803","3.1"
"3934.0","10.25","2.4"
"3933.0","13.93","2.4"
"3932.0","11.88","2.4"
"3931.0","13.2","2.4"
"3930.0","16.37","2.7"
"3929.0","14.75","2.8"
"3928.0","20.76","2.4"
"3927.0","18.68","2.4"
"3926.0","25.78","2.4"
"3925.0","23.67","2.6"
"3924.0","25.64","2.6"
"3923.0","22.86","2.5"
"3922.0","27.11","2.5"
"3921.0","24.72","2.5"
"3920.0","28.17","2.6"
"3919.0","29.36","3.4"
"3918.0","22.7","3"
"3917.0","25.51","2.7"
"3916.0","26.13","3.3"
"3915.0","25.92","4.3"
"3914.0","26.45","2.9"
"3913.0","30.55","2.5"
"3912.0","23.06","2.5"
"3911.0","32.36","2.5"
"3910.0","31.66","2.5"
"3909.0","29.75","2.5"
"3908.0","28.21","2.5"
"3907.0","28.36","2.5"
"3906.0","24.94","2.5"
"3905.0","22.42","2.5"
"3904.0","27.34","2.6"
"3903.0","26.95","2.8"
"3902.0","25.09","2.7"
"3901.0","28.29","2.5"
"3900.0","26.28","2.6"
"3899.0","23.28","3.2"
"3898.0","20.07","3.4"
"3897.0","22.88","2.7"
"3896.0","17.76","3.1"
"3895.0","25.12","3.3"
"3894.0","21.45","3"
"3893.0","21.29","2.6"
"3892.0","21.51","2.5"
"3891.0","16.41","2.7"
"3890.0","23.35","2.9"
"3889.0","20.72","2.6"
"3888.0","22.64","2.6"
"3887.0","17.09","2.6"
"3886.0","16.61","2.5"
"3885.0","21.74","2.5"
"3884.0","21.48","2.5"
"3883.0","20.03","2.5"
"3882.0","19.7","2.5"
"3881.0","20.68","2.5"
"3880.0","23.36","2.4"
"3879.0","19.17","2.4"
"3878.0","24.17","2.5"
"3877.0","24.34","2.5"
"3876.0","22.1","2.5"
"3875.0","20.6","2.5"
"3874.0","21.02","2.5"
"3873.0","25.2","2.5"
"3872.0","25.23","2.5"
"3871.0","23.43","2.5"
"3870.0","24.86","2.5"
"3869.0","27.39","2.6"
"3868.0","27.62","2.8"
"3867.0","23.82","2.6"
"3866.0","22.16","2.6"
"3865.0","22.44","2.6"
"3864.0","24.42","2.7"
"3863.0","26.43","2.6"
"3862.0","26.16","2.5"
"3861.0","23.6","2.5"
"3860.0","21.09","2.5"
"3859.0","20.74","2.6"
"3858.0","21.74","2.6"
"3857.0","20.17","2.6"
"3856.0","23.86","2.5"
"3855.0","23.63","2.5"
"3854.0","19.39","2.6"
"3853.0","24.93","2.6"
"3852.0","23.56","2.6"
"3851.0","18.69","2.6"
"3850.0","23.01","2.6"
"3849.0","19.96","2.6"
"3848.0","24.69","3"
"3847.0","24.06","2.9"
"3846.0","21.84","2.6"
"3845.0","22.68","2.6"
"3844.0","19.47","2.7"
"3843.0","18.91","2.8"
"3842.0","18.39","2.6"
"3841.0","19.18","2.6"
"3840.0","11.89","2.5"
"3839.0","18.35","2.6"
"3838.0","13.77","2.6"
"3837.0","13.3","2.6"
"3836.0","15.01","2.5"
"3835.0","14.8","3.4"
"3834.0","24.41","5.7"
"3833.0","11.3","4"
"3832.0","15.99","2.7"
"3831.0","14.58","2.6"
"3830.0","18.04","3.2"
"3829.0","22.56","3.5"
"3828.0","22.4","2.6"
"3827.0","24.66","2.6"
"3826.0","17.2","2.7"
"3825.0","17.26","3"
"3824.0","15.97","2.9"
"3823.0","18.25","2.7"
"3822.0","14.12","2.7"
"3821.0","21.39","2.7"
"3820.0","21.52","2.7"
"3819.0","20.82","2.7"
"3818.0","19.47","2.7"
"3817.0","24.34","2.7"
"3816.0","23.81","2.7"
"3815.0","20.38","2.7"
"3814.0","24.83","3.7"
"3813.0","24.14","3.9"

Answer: 1.67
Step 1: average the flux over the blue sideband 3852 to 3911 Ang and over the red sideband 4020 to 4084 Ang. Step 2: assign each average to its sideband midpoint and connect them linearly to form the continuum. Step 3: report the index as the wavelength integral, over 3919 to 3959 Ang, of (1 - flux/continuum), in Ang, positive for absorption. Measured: 8.2 Ang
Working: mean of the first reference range 23.3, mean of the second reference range 35.2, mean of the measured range 21.7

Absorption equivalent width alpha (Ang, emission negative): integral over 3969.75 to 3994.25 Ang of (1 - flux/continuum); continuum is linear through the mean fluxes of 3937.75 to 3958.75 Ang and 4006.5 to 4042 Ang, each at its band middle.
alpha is 3.0 Ang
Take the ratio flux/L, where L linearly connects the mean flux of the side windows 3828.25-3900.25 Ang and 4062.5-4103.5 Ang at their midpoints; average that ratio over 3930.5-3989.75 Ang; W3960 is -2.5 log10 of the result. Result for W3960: 0.219 mag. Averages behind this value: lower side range 21.1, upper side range 33.1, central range 21.6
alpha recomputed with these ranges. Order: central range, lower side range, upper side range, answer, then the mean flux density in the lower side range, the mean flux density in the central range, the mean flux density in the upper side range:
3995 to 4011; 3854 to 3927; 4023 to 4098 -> -1.6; 23.8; 34.2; 34.7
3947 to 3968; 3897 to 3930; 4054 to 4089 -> 3.6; 25.3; 23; 34.4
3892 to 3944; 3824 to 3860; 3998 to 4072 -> 6.1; 19.5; 22.6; 35.4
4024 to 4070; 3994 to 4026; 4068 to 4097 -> -0.2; 35.6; 35.1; 34.3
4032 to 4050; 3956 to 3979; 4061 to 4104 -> -4.9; 19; 35.6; 33.1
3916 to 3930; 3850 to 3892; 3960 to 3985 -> -1.7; 22.3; 23.6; 20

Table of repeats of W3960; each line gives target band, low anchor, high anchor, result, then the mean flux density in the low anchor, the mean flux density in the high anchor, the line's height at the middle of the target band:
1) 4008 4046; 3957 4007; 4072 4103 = -0.25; 26.1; 32.7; 28.9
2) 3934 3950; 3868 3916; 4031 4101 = 0.33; 23.7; 34.3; 26.8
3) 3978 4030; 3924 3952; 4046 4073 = -0.22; 19.7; 34.6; 27.7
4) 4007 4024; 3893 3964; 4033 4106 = -0.24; 23.2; 33.9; 29.8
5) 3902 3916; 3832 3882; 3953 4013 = -0.15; 21.4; 27.2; 23.8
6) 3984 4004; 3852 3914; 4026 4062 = -0.04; 23.5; 35.3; 31.6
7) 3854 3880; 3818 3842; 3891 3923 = -0.09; 17.7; 25.4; 21.4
